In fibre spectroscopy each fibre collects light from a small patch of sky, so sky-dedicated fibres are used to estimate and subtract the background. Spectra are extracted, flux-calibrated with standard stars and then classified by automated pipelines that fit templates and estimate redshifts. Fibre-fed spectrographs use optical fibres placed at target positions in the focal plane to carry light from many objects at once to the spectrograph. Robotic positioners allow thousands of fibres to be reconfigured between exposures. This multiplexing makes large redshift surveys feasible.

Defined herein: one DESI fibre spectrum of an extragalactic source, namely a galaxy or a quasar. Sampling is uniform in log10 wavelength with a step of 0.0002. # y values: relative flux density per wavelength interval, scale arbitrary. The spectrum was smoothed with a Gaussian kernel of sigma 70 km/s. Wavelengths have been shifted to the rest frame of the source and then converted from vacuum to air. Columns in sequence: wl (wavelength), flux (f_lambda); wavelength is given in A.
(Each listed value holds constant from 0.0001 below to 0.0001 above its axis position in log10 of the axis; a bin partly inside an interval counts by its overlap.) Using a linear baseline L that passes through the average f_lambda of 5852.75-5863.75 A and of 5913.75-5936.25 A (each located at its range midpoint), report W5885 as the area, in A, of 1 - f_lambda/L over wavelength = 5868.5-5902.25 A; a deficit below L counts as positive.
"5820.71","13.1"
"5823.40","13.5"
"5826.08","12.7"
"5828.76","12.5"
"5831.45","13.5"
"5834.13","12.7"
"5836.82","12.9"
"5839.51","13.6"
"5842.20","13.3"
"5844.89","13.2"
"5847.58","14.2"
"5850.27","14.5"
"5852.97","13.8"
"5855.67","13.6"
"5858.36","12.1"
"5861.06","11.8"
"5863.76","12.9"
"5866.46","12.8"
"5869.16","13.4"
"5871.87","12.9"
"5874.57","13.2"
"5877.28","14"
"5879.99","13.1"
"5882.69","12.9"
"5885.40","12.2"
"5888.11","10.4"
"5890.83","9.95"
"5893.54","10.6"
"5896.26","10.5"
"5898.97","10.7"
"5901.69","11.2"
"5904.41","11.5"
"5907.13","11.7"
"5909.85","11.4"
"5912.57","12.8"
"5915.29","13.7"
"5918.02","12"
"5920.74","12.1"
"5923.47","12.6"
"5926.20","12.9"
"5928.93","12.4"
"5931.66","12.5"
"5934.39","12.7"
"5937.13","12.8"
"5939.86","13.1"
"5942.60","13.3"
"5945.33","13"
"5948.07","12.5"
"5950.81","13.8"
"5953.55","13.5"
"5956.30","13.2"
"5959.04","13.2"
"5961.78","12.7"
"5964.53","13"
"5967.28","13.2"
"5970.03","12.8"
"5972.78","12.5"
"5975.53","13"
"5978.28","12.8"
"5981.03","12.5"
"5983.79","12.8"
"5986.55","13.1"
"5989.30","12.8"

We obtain 2.1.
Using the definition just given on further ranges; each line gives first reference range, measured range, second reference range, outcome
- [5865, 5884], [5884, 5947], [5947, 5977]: 5.3 A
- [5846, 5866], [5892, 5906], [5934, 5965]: 2.4 A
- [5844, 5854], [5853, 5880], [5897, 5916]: 0.5 A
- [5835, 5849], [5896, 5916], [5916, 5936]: 1.6 A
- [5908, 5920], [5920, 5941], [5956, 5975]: -0.1 A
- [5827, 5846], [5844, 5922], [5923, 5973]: 3.9 A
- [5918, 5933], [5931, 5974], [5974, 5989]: -1.2 A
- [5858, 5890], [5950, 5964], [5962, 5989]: -0.5 A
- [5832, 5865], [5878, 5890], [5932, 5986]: 0.9 A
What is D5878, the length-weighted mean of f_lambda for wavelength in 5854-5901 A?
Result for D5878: 12.2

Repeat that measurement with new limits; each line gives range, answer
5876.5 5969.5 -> 12.4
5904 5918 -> 12.2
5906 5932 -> 12.4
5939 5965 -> 13.1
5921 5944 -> 12.8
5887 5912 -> 10.9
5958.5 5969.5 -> 13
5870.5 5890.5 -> 12.5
